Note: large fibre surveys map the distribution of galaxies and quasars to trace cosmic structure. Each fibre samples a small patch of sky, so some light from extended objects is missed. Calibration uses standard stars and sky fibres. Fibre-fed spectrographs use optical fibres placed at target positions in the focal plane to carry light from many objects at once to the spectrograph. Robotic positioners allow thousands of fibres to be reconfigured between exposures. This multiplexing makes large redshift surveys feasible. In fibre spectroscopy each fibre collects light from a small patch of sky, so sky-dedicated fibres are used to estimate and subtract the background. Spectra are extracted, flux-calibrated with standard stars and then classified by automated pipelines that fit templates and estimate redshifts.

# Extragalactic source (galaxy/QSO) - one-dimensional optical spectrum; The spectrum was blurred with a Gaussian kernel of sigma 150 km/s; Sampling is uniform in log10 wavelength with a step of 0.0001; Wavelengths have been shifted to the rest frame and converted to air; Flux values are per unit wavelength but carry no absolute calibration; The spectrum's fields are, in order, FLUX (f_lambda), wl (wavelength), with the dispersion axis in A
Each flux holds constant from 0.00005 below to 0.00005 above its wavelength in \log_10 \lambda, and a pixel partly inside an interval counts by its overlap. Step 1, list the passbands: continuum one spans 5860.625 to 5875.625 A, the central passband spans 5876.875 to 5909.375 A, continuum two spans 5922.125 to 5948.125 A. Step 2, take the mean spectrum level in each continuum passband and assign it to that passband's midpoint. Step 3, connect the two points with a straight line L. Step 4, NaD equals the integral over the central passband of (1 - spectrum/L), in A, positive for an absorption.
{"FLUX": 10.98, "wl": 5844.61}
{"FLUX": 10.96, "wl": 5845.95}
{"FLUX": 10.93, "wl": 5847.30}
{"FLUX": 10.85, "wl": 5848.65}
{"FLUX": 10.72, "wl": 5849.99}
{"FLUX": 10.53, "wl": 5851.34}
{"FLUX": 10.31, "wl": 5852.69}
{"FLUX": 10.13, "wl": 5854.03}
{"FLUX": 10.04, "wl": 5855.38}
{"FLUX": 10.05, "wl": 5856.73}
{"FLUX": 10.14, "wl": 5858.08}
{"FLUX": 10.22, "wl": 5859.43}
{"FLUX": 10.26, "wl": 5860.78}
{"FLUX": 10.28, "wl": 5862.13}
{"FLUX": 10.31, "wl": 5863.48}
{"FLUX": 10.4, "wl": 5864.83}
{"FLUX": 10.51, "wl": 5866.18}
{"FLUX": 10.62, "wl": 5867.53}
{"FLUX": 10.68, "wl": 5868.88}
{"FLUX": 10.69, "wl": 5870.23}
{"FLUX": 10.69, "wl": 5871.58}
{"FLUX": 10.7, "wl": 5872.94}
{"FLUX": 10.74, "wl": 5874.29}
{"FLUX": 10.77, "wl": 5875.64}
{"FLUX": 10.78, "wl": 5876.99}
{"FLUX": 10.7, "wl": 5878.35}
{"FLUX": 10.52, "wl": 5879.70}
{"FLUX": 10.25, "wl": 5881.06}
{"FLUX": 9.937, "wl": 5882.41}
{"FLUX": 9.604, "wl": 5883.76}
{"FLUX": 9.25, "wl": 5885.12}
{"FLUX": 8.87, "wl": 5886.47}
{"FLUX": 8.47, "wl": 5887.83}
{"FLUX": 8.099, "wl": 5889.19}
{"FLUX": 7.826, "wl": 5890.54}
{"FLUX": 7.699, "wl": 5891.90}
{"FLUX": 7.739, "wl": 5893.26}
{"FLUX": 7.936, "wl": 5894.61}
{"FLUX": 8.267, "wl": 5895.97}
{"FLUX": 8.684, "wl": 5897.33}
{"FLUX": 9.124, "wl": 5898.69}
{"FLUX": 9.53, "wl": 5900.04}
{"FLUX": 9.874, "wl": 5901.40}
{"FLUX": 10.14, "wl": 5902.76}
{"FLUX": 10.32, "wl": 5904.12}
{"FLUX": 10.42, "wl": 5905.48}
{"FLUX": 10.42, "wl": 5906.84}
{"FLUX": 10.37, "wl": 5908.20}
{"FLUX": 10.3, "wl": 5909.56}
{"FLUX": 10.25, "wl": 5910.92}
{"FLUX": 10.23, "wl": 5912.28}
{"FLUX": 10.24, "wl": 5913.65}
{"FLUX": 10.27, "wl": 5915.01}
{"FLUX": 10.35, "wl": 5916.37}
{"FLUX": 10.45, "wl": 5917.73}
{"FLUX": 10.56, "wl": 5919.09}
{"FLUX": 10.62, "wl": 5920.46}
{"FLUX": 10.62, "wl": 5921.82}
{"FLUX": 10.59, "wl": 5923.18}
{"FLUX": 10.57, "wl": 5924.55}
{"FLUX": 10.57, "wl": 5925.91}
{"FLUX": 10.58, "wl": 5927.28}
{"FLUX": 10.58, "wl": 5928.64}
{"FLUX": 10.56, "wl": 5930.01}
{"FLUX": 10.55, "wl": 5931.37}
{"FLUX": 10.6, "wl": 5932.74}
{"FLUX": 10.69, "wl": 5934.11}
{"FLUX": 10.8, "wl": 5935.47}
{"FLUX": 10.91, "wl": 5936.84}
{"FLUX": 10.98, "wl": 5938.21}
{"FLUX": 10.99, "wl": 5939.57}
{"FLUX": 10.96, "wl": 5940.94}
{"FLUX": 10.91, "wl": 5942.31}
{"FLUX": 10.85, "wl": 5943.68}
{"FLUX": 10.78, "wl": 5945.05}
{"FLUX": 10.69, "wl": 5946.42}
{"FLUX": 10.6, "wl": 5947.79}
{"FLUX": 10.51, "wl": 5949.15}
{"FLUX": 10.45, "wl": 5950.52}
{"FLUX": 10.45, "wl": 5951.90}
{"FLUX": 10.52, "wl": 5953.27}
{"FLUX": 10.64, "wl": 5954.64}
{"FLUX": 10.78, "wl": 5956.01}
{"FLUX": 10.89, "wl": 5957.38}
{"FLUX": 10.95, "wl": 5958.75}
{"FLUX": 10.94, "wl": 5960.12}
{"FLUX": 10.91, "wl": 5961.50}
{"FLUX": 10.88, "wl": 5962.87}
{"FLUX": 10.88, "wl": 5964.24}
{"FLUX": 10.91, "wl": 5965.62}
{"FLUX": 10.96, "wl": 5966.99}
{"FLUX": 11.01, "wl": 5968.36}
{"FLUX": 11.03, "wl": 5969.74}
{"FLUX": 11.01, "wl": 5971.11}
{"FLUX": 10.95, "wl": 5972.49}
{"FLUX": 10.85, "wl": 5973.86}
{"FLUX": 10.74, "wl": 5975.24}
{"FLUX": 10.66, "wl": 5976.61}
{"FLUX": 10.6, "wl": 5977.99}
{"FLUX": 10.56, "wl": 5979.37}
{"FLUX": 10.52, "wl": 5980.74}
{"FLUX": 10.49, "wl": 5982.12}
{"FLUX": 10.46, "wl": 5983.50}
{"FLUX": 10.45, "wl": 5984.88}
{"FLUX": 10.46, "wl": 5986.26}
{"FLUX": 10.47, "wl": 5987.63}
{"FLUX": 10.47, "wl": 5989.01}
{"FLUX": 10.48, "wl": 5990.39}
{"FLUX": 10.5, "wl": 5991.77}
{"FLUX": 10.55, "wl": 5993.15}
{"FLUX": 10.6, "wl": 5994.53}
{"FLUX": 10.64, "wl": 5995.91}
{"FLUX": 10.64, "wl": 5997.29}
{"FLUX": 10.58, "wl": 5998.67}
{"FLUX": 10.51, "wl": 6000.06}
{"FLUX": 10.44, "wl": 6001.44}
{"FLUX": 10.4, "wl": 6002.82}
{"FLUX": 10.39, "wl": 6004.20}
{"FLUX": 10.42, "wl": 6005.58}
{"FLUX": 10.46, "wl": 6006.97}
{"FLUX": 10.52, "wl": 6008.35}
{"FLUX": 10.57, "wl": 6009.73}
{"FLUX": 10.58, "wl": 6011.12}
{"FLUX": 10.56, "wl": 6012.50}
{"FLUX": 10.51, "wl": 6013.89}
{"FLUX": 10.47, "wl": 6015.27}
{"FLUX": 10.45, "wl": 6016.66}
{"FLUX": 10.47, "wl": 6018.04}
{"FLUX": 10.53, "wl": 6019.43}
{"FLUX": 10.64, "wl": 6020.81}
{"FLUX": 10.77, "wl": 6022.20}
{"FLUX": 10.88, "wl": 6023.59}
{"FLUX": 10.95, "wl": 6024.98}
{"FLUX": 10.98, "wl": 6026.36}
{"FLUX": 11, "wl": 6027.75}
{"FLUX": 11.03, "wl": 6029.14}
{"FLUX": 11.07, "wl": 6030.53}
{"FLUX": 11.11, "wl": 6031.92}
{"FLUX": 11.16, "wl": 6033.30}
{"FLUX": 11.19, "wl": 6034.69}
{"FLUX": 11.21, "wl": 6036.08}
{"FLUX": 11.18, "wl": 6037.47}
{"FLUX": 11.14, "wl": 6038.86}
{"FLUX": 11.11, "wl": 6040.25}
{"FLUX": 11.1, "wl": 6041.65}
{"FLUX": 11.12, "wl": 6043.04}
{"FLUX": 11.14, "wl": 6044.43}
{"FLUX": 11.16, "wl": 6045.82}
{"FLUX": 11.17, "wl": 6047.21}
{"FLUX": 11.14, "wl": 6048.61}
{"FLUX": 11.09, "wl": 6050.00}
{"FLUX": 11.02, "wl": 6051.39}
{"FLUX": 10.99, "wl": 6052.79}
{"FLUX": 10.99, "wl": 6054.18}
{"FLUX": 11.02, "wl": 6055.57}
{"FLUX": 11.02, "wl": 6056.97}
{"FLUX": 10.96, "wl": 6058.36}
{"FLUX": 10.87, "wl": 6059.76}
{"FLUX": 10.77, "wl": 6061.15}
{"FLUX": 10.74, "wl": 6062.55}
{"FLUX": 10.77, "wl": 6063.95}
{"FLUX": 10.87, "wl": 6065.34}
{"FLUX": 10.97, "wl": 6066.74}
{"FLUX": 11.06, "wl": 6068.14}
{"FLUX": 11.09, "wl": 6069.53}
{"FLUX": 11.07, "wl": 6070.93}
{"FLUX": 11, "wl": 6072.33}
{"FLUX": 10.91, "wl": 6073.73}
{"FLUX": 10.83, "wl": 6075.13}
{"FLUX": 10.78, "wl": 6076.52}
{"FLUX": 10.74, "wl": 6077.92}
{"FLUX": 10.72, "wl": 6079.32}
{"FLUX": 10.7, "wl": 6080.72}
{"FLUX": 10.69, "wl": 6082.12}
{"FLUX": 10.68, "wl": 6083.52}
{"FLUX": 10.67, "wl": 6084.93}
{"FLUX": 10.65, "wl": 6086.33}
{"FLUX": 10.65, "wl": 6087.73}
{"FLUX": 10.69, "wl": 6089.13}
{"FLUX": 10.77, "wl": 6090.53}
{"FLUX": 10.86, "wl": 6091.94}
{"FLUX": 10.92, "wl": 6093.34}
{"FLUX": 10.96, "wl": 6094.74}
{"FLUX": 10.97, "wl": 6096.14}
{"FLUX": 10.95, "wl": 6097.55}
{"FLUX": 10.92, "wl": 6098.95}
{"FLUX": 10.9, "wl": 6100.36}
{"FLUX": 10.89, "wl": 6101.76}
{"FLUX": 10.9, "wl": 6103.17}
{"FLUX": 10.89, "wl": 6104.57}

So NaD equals 3.9 A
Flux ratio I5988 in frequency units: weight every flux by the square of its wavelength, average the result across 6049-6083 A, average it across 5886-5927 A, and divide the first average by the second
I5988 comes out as 1.19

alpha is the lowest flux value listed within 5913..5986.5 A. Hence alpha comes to 10.24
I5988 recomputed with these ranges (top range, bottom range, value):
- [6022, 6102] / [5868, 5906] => 1.21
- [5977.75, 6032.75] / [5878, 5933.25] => 1.12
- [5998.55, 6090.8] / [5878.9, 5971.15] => 1.10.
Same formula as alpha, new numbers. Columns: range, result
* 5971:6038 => 10.39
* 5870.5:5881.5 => 10.25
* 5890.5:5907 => 7.699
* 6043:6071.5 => 10.74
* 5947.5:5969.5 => 10.45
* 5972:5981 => 10.52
